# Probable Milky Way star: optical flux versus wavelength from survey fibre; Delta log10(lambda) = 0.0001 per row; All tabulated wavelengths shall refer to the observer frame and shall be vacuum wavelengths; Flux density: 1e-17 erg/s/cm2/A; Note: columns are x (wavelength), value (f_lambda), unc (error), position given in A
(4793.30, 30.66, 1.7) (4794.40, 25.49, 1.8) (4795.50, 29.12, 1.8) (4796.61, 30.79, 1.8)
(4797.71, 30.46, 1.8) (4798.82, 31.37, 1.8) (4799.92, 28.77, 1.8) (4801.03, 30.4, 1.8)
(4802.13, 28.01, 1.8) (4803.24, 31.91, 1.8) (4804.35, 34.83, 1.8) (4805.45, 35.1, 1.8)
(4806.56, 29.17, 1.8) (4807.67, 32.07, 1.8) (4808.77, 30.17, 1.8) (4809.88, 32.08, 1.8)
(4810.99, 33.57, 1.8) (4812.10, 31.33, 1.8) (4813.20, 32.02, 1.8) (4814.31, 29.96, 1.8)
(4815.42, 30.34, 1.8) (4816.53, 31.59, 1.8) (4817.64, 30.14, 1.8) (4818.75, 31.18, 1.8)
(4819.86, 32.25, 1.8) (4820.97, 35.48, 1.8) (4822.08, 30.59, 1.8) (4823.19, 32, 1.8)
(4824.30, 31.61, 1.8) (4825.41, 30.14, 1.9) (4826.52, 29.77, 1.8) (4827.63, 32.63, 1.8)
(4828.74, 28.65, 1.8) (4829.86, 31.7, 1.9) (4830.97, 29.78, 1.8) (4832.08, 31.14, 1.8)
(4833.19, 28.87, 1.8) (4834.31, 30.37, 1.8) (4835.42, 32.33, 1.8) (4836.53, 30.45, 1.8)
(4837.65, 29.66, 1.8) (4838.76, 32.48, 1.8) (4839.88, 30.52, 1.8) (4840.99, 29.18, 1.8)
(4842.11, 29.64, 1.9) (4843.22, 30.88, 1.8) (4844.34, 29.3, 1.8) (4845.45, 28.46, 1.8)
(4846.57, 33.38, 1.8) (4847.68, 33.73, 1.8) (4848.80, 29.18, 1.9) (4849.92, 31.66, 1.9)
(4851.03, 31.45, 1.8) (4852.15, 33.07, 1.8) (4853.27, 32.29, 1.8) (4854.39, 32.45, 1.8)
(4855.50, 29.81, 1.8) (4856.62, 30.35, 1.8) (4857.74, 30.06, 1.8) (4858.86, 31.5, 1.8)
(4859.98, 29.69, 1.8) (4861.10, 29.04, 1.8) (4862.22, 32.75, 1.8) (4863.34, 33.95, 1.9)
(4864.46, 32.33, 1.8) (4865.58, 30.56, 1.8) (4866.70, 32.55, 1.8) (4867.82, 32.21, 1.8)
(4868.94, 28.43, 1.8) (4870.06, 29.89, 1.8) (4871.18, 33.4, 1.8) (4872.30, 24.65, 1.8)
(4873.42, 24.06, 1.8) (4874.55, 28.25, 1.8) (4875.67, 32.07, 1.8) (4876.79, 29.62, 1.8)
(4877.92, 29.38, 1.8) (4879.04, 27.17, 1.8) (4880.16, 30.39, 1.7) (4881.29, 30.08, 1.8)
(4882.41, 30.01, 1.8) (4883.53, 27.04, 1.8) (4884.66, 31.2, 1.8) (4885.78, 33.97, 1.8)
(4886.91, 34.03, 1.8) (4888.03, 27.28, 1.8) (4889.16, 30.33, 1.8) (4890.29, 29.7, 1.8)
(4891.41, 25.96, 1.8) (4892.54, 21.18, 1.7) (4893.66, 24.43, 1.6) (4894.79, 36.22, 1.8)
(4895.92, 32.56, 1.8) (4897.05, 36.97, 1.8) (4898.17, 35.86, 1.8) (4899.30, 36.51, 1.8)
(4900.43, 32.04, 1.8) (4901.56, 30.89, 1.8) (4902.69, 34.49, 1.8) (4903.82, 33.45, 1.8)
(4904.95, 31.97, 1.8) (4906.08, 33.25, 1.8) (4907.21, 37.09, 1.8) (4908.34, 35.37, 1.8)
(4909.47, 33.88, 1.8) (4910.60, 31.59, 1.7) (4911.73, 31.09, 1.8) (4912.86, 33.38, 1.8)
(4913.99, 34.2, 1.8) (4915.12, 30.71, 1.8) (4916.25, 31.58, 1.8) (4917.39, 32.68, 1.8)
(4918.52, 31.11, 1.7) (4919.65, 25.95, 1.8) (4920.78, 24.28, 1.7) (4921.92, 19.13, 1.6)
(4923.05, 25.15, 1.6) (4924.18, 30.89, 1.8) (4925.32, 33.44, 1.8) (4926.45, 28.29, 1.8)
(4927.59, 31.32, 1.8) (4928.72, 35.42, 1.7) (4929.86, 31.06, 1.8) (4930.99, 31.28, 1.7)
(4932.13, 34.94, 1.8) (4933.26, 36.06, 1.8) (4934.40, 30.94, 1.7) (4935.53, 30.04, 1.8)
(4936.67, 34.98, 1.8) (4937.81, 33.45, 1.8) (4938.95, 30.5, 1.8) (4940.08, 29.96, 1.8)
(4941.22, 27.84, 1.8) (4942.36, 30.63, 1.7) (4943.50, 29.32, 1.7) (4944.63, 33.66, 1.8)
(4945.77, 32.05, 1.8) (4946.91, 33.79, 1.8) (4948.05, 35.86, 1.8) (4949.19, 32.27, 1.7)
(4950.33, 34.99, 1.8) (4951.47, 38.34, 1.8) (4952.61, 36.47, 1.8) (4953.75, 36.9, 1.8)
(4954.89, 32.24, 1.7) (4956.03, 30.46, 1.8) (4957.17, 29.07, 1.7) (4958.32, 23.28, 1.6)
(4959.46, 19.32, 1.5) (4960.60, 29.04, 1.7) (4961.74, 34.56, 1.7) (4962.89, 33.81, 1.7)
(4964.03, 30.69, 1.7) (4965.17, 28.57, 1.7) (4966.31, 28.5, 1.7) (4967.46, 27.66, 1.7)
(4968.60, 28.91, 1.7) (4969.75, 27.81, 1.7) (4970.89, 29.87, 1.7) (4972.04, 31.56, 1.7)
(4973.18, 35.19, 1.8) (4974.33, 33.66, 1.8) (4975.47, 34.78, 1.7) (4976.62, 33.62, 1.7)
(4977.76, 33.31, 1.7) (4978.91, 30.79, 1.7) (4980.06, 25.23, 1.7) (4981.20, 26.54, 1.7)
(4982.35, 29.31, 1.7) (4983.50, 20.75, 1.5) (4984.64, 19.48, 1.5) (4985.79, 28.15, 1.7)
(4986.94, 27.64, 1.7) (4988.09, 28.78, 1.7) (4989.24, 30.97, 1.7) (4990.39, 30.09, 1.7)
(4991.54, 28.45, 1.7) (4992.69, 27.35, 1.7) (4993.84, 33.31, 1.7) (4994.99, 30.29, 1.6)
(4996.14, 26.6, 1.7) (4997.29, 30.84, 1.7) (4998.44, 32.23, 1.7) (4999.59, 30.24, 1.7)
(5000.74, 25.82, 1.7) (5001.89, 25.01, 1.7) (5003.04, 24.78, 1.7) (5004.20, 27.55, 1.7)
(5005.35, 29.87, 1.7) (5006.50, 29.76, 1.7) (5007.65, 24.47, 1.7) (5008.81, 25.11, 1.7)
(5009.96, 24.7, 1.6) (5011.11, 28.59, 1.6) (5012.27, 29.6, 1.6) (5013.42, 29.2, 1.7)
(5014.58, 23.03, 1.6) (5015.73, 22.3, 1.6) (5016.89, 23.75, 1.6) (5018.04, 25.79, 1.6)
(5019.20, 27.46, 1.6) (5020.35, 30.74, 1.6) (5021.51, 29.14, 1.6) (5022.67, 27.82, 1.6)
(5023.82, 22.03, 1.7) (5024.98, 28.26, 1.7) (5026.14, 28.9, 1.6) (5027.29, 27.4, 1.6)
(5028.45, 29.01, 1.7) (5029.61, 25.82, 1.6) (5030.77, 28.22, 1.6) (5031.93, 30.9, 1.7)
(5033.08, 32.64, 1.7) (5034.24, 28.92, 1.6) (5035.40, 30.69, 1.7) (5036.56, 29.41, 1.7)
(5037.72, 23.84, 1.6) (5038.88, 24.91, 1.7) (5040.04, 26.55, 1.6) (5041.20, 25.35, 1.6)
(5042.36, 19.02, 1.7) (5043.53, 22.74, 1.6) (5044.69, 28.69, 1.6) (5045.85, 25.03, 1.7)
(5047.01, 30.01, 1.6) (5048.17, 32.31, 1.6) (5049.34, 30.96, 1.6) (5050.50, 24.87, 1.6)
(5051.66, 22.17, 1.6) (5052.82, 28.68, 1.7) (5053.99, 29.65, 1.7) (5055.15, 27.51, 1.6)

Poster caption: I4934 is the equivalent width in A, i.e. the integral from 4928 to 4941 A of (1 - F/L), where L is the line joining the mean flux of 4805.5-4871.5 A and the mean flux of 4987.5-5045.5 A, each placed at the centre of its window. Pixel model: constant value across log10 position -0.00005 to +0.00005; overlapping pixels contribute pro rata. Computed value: -1.5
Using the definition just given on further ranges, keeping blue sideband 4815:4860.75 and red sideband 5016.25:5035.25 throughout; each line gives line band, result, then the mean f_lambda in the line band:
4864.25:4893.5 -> 0.93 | 29.4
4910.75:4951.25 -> -2.48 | 31.3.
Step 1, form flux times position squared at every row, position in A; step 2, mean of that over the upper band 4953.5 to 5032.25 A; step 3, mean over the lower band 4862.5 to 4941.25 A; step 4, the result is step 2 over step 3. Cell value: 0.95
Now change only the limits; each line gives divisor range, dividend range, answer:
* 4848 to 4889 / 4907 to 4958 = 1.07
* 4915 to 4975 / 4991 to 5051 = 0.92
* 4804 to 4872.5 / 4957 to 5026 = 0.96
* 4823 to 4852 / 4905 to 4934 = 1.05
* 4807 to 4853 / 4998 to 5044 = 0.94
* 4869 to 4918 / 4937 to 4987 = 1.01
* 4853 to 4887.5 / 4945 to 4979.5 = 1.08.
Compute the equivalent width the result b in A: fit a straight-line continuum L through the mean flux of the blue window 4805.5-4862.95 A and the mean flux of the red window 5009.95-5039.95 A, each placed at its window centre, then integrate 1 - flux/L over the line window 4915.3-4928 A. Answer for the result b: 0.4 A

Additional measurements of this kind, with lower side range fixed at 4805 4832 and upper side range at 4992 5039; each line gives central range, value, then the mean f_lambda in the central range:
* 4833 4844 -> 0.19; 30.4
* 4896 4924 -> -1.95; 31.8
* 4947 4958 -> -1.86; 33.8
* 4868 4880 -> 0.59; 28.9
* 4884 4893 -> 0.24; 29.3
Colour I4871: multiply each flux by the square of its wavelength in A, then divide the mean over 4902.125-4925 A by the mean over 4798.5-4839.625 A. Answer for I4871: 1.0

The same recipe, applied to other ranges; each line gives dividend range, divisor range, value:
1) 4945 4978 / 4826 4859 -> 1.08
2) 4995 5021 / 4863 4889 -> 0.95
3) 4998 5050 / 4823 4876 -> 0.96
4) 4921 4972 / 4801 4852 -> 1.04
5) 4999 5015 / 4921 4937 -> 0.91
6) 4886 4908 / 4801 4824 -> 1.04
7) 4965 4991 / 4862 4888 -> 1.01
